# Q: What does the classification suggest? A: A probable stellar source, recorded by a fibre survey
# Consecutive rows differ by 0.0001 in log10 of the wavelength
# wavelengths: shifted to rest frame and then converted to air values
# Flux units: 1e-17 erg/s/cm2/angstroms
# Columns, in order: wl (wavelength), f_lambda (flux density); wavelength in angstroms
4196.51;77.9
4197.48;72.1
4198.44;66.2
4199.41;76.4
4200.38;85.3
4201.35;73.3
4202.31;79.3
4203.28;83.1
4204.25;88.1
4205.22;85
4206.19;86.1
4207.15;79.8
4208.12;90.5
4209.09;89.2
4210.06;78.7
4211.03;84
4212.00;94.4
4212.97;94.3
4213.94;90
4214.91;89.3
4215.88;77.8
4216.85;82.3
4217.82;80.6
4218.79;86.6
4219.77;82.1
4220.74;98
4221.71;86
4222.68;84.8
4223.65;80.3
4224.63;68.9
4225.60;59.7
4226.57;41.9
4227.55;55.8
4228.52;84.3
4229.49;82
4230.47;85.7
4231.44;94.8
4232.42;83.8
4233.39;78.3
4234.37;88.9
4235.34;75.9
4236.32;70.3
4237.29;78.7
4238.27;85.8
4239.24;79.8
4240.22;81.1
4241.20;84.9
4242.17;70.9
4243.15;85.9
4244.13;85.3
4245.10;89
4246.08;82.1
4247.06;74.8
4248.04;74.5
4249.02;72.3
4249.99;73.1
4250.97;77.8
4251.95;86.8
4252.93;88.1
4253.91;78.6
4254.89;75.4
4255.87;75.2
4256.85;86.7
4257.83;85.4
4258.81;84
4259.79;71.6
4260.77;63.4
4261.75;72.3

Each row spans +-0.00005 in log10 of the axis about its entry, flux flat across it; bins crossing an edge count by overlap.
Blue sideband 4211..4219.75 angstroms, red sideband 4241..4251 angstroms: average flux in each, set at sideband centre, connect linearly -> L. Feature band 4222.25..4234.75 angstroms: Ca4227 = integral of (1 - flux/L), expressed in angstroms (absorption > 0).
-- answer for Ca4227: 1.1 angstroms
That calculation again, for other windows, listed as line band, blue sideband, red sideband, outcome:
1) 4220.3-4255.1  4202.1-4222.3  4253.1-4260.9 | 1.17 angstroms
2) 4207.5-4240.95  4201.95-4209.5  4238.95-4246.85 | 0.94 angstroms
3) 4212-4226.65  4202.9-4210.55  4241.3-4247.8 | 0.38 angstroms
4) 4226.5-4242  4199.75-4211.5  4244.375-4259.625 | 0.44 angstroms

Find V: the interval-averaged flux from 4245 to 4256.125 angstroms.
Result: 78.7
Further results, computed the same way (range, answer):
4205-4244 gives 81.4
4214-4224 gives 85.1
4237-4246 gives 82.4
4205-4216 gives 87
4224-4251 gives 77.4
